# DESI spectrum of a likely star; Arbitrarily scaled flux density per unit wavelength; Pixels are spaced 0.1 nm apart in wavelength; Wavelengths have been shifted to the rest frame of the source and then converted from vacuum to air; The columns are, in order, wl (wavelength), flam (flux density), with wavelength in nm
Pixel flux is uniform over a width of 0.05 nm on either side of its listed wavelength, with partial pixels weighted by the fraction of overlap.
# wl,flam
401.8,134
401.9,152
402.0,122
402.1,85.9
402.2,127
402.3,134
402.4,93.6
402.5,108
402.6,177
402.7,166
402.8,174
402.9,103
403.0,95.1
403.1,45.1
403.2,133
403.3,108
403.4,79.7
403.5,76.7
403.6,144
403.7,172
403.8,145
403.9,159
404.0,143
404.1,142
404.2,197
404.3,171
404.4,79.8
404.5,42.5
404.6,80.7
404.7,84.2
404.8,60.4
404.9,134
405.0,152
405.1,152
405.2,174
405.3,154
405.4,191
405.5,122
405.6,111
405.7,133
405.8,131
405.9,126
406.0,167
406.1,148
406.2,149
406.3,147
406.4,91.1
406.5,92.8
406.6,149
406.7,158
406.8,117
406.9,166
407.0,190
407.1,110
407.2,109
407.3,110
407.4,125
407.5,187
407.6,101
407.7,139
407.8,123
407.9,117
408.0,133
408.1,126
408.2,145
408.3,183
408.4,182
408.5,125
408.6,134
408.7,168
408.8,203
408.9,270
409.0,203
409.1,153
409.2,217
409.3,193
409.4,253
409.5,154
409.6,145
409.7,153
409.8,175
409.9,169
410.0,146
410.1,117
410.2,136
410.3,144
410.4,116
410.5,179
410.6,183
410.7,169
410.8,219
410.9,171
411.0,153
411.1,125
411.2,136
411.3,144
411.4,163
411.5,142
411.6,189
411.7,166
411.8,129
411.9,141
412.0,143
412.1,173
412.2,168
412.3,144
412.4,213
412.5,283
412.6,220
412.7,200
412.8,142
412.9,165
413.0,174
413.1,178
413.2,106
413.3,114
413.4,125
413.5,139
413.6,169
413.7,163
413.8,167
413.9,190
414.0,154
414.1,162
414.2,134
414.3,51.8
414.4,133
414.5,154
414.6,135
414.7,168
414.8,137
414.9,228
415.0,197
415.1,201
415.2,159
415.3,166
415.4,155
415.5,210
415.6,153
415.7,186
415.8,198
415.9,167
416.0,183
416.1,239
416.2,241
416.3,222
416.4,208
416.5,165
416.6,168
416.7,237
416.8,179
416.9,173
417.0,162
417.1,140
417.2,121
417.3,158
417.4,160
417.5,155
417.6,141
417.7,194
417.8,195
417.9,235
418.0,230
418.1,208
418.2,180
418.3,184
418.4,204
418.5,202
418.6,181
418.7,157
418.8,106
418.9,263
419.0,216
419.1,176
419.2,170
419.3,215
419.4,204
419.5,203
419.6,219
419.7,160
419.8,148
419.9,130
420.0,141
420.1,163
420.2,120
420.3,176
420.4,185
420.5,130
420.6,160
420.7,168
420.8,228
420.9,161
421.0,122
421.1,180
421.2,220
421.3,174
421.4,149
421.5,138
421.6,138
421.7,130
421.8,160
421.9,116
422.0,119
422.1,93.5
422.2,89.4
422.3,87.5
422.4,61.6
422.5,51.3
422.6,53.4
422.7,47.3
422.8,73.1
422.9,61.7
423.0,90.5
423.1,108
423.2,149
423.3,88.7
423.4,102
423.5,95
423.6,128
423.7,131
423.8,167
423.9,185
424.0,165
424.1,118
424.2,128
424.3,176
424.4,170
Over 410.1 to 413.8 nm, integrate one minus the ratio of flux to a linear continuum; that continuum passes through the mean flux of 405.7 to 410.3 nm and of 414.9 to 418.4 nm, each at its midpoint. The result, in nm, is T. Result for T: 0.13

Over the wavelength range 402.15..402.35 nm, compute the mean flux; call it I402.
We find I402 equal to 130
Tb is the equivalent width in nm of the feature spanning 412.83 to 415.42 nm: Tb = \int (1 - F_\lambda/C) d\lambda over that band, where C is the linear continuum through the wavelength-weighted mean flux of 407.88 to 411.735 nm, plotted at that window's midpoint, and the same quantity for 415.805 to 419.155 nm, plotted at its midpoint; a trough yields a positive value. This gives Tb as 0.33 nm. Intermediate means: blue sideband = 164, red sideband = 186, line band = 155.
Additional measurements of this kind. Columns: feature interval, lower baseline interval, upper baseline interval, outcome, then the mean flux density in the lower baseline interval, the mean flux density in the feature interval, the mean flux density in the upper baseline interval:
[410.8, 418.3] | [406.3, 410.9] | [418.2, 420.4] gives -0.10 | 155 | 170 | 178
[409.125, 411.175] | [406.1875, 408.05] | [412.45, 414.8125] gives -0.31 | 132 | 165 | 157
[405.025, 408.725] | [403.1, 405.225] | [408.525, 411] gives 0.16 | 123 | 140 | 173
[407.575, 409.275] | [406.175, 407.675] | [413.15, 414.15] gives -0.30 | 133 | 161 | 149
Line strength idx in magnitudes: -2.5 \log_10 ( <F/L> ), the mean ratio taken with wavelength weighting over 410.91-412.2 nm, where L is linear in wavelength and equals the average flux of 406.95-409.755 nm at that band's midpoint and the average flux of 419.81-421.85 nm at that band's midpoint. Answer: 0.05 mag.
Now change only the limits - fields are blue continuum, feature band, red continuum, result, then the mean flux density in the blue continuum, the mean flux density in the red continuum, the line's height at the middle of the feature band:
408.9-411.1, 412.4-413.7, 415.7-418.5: 0.05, 170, 187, 178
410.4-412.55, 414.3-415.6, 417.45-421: 0.05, 167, 179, 173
